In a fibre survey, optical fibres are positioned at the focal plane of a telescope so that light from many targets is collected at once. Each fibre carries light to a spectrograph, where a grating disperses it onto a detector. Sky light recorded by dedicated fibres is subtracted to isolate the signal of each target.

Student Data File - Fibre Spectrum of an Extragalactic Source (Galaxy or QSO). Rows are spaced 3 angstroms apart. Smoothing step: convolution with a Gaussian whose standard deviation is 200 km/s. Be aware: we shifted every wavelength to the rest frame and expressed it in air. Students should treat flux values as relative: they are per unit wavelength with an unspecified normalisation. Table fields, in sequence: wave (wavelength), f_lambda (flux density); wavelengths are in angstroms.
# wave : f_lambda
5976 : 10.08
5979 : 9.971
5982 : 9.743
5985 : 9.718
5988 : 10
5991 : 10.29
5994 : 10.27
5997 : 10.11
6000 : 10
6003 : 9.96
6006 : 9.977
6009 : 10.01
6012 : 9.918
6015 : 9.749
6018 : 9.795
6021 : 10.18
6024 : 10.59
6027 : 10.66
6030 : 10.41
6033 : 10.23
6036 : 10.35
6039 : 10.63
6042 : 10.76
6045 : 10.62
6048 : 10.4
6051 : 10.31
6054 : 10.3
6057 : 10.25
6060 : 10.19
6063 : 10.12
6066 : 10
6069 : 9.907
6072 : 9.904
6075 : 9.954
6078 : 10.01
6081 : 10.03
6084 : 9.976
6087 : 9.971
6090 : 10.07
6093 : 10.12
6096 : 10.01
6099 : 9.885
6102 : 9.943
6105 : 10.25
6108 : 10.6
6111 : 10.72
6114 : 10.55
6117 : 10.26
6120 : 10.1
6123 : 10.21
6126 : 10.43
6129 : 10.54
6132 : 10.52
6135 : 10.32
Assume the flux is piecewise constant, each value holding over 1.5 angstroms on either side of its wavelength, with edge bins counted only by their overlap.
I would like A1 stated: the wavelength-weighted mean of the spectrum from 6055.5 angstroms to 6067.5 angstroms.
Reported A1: 10.1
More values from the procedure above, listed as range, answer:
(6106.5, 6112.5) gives 10.7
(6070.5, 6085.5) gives 9.97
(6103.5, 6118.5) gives 10.5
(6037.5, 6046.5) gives 10.7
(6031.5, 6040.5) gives 10.4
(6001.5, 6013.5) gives 9.97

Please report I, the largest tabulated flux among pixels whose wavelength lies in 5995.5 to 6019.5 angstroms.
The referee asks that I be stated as 10.11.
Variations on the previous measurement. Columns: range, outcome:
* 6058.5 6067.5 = 10.19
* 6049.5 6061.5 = 10.31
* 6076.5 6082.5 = 10.03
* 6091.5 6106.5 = 10.25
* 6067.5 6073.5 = 9.907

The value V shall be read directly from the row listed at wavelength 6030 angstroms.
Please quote 10.41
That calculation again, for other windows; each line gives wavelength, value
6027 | 10.66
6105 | 10.25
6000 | 10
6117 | 10.26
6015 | 9.749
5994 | 10.27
